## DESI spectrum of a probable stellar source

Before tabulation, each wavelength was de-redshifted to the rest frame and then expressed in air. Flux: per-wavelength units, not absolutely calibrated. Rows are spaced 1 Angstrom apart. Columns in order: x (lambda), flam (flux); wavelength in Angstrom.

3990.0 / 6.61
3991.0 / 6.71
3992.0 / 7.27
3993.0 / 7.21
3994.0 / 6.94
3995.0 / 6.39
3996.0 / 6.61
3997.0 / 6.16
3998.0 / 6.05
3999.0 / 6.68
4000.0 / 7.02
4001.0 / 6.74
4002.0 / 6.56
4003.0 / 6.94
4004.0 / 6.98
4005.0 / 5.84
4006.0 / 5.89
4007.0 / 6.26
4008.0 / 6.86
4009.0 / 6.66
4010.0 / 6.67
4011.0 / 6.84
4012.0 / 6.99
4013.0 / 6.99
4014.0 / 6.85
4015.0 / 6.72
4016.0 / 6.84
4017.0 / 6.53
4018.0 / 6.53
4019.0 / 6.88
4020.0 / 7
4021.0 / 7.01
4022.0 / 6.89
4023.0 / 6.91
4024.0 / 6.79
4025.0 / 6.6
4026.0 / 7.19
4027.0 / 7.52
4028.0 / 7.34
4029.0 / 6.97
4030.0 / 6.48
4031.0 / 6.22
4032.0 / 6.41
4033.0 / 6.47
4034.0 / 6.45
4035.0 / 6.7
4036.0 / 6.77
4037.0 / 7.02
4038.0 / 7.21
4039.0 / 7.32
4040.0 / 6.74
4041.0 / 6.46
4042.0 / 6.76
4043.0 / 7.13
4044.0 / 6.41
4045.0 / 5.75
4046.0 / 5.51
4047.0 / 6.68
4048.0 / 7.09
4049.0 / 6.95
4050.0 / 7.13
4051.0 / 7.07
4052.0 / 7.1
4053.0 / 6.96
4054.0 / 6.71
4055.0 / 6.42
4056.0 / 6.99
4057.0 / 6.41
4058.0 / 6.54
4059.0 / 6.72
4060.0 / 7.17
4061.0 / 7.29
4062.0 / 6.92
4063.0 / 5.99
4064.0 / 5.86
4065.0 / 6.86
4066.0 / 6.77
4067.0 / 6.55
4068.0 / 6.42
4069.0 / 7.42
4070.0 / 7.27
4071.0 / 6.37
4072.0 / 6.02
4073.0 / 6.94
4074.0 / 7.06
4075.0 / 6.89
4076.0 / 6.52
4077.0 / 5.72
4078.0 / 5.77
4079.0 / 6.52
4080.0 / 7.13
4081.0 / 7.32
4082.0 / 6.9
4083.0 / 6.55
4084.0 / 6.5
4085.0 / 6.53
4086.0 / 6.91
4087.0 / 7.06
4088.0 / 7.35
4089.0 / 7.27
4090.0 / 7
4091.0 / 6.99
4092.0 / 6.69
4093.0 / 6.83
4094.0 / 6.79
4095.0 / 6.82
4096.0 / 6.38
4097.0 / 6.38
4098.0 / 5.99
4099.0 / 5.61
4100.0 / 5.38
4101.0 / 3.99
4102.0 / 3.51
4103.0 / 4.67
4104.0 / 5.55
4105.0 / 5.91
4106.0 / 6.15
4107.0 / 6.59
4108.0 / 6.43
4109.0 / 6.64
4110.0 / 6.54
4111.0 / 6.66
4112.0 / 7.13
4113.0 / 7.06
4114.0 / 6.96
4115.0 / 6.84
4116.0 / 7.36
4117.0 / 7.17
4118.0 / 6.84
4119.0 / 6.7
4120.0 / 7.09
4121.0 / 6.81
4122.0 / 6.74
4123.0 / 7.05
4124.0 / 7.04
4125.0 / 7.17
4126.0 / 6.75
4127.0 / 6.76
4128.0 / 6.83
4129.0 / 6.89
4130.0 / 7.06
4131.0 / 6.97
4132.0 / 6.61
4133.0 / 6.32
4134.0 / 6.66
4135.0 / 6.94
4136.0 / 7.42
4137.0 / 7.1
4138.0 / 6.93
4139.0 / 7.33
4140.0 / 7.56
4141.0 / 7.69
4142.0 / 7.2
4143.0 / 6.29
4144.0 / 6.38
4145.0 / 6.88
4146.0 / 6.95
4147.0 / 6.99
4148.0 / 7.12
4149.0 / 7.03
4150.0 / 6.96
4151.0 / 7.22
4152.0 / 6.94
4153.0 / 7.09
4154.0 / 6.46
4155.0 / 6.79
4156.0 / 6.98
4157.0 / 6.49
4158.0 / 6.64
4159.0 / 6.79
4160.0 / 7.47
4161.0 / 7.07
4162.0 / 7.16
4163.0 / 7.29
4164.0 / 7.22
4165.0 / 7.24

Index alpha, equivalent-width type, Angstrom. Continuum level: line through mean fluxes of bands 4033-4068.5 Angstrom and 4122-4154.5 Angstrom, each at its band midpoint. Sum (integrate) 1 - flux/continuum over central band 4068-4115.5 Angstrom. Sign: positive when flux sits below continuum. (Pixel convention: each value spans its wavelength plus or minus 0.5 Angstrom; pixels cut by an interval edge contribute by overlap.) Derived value 2.53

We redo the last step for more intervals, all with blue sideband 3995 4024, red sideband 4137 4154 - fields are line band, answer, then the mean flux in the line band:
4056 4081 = 0.6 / 6.65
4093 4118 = 2.5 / 6.21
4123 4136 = 0.2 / 6.86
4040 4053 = 0.2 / 6.68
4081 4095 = 0.0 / 6.89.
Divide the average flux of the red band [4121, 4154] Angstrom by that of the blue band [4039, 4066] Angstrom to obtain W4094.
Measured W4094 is 1.04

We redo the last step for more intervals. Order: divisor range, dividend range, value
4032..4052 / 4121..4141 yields 1.04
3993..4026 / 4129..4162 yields 1.04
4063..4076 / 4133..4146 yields 1.05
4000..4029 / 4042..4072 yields 0.99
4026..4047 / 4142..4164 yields 1.03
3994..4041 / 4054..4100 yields 0.99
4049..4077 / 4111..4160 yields 1.03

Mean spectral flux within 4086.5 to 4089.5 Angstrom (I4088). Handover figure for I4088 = 7.23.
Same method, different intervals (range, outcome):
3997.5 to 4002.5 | 6.61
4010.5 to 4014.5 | 6.92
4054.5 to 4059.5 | 6.62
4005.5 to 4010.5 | 6.47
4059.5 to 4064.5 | 6.65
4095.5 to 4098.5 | 6.25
